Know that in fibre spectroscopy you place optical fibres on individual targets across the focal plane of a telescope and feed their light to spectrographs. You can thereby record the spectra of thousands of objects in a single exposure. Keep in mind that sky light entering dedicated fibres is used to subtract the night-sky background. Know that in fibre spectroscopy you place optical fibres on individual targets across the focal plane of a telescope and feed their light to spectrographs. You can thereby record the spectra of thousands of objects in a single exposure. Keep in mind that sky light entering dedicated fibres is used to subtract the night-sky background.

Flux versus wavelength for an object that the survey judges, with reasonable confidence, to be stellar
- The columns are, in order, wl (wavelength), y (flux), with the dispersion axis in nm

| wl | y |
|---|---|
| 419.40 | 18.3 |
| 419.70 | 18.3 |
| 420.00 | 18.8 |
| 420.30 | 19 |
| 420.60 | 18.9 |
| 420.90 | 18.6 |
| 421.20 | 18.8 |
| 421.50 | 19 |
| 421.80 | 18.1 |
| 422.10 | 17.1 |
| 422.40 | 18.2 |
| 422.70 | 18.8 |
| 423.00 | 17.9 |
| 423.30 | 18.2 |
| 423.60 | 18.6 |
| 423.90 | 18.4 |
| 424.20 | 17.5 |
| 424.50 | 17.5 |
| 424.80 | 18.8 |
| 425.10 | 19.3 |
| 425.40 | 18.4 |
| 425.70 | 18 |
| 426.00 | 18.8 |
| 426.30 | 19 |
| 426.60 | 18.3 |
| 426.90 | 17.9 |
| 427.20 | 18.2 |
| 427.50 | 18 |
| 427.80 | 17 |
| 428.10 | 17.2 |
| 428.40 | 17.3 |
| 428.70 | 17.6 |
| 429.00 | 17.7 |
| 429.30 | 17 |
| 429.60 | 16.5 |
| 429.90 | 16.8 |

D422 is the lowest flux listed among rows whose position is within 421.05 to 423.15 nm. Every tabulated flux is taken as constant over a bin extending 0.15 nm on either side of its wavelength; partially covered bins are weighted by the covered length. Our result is 17.1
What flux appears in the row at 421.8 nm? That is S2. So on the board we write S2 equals 18.1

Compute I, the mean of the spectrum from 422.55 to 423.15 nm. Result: 18.3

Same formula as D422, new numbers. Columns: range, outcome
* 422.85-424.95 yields 17.5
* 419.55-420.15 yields 18.3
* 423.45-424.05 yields 18.4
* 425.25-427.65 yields 17.9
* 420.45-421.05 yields 18.6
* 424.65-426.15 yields 18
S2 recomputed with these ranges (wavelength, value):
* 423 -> 17.9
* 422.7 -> 18.8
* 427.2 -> 18.2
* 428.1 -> 17.2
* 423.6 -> 18.6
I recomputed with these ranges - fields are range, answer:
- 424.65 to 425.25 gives 19.1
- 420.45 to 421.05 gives 18.8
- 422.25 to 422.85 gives 18.5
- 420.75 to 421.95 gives 18.6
